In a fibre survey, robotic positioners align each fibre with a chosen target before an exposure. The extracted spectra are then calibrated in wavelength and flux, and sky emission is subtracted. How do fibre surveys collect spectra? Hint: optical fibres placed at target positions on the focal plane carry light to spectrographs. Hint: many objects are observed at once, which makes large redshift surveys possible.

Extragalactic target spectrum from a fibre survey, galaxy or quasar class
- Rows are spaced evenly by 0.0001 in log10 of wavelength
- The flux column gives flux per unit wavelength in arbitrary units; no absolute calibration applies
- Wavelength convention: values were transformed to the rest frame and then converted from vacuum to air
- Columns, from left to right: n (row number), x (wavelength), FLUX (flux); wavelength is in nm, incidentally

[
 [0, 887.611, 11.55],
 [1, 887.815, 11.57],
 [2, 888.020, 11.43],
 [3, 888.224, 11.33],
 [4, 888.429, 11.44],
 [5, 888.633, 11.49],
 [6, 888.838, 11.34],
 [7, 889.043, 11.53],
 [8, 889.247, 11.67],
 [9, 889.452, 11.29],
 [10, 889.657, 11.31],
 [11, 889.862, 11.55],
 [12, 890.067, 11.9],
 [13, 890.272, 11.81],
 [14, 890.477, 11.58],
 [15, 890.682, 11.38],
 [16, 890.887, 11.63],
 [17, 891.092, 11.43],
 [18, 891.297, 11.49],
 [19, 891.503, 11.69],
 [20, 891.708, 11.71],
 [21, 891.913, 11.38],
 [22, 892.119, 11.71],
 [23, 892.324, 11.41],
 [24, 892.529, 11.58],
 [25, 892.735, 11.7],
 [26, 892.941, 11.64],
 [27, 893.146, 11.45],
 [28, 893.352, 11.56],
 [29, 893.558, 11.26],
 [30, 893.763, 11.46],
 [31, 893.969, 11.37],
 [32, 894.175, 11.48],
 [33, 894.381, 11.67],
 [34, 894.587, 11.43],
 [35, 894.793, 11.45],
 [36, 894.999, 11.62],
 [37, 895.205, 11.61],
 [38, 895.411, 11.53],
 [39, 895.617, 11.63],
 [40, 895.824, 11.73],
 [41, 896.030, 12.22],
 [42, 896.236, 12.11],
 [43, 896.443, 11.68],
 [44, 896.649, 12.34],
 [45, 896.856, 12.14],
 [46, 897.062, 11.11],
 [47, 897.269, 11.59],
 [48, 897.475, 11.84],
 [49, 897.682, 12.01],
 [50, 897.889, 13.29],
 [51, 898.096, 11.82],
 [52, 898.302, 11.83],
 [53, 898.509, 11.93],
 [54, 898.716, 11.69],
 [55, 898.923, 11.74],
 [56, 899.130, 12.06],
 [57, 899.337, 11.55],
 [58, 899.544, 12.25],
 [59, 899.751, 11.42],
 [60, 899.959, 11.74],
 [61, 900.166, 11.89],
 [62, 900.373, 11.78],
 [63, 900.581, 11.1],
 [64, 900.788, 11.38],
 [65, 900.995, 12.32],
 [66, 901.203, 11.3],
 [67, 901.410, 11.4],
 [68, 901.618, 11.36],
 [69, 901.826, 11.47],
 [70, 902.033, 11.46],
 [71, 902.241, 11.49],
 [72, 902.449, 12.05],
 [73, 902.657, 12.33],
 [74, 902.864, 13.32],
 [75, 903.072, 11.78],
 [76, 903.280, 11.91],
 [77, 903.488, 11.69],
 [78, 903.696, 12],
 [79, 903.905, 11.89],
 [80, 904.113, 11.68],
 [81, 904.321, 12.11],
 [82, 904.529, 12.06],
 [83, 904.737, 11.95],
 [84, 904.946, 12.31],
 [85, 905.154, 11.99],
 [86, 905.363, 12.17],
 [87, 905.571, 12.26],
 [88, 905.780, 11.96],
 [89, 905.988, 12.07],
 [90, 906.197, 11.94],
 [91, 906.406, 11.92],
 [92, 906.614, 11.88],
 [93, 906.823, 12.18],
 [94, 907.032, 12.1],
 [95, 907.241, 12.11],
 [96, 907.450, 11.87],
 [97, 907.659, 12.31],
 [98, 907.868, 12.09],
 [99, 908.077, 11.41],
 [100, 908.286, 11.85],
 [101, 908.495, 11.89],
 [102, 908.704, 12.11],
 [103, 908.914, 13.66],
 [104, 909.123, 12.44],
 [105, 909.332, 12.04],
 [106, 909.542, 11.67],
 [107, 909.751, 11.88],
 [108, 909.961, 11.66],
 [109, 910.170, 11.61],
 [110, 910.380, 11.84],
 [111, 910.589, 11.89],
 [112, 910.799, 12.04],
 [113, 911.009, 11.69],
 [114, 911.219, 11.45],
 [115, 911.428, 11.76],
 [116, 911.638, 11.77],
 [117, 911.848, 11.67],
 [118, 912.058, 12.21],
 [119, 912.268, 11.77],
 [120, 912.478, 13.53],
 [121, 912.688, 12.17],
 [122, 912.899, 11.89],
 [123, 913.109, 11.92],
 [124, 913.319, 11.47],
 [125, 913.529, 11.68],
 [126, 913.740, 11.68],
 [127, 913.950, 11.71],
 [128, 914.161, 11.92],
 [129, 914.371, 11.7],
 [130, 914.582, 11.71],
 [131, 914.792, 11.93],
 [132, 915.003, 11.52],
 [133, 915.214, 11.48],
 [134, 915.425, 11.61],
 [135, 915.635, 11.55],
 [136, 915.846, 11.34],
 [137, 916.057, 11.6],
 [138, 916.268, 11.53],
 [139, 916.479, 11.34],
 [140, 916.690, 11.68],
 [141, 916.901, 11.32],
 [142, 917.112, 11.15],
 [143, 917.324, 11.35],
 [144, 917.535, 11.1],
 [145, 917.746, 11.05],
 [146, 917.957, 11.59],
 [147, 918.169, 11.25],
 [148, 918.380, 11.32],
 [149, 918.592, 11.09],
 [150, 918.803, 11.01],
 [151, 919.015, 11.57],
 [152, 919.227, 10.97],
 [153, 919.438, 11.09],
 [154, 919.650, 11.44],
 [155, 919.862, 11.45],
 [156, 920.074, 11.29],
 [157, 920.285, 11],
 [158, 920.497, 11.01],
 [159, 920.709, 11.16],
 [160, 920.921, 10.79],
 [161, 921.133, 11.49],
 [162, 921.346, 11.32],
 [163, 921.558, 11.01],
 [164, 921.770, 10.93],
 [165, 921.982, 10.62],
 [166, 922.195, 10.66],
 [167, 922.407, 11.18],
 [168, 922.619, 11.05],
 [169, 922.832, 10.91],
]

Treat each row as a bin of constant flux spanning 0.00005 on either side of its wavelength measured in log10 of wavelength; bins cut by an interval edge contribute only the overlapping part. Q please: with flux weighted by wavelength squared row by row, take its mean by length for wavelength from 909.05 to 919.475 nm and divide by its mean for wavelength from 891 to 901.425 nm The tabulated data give 1.04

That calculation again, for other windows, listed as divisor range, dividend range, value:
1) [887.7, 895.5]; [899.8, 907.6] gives 1.06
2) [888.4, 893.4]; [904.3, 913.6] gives 1.08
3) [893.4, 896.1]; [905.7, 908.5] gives 1.06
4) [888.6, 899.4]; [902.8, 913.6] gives 1.06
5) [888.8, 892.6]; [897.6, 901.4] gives 1.04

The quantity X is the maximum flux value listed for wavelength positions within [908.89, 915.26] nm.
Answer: 13.66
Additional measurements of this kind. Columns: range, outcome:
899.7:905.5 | 13.32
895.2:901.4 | 13.29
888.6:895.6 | 11.9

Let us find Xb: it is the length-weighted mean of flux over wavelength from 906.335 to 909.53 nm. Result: 12.1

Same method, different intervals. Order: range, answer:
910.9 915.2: 11.8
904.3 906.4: 12.1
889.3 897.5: 11.6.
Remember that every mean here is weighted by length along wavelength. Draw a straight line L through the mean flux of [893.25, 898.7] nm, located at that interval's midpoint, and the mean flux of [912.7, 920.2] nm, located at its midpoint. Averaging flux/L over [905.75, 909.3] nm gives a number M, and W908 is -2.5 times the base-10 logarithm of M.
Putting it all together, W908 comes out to -0.05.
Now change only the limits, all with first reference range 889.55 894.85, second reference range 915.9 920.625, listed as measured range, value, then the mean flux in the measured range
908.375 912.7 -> -0.063 mag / 12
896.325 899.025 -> -0.041 mag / 11.9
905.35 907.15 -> -0.060 mag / 12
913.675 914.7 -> -0.041 mag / 11.8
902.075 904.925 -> -0.054 mag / 12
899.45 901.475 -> -0.019 mag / 11.7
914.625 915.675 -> -0.030 mag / 11.6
